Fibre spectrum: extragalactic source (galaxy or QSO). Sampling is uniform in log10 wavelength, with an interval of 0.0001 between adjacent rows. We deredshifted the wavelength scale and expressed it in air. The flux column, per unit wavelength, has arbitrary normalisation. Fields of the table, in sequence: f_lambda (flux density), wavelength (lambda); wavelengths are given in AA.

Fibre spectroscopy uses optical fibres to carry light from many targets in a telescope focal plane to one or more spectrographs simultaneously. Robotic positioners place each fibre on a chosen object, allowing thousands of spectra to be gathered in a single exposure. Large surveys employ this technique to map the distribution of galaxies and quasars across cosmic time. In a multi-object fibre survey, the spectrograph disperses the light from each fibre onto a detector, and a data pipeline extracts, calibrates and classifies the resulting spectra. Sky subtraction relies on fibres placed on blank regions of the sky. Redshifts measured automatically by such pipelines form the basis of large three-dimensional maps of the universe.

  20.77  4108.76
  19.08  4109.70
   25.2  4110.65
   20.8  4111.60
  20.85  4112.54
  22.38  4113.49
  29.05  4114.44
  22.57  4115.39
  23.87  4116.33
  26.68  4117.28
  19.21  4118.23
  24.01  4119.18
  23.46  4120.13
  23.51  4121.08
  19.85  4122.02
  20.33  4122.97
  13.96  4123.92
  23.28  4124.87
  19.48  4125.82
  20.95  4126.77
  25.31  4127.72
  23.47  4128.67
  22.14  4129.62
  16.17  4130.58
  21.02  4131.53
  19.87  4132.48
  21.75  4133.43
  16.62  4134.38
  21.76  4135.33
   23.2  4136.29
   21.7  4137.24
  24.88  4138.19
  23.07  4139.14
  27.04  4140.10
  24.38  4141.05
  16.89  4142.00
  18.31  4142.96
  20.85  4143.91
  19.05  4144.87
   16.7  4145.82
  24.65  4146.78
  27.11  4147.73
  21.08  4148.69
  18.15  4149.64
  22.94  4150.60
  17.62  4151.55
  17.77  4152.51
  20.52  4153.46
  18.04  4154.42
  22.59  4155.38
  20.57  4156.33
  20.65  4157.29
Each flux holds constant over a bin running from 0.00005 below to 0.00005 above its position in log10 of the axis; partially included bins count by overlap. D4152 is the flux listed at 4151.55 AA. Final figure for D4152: 17.62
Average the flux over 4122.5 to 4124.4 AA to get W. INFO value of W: 17.1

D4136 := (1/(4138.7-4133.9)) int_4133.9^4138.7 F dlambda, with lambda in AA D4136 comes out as 21.7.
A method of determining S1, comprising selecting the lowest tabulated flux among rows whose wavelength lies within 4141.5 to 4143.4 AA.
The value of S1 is 16.89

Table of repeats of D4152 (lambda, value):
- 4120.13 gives 23.46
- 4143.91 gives 20.85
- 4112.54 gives 20.85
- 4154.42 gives 18.04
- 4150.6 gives 22.94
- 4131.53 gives 21.02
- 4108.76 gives 20.77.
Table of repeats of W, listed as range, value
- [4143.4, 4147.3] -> 20.4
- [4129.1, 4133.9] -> 20.2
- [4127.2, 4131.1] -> 21.7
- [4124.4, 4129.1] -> 22.5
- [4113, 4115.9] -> 24.6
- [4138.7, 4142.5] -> 22.8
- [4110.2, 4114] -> 22.3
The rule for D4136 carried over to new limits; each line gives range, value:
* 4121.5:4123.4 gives 20.3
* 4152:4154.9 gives 18.7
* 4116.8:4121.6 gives 23.3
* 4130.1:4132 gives 18.6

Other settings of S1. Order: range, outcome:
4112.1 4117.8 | 20.85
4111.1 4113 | 20.8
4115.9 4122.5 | 19.21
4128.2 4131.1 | 16.17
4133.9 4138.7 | 16.62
